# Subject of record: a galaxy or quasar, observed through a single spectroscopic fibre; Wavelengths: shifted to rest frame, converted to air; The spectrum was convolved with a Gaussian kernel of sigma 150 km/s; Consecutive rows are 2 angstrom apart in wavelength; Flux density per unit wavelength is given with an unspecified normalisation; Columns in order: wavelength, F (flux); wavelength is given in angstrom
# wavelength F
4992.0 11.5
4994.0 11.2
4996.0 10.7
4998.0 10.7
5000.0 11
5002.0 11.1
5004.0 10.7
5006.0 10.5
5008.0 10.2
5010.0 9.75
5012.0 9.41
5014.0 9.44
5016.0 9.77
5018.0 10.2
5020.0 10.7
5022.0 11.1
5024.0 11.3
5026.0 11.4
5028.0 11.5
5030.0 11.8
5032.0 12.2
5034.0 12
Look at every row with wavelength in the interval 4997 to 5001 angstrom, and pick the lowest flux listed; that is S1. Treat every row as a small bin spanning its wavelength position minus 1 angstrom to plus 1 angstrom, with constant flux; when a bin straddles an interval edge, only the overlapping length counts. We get 10.7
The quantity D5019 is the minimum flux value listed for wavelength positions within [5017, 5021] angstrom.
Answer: 10.2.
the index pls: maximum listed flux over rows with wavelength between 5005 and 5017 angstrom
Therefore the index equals 10.5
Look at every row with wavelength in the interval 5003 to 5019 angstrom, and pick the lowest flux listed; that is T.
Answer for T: 9.41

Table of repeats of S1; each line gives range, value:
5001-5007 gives 10.5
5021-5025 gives 11.1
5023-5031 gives 11.3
